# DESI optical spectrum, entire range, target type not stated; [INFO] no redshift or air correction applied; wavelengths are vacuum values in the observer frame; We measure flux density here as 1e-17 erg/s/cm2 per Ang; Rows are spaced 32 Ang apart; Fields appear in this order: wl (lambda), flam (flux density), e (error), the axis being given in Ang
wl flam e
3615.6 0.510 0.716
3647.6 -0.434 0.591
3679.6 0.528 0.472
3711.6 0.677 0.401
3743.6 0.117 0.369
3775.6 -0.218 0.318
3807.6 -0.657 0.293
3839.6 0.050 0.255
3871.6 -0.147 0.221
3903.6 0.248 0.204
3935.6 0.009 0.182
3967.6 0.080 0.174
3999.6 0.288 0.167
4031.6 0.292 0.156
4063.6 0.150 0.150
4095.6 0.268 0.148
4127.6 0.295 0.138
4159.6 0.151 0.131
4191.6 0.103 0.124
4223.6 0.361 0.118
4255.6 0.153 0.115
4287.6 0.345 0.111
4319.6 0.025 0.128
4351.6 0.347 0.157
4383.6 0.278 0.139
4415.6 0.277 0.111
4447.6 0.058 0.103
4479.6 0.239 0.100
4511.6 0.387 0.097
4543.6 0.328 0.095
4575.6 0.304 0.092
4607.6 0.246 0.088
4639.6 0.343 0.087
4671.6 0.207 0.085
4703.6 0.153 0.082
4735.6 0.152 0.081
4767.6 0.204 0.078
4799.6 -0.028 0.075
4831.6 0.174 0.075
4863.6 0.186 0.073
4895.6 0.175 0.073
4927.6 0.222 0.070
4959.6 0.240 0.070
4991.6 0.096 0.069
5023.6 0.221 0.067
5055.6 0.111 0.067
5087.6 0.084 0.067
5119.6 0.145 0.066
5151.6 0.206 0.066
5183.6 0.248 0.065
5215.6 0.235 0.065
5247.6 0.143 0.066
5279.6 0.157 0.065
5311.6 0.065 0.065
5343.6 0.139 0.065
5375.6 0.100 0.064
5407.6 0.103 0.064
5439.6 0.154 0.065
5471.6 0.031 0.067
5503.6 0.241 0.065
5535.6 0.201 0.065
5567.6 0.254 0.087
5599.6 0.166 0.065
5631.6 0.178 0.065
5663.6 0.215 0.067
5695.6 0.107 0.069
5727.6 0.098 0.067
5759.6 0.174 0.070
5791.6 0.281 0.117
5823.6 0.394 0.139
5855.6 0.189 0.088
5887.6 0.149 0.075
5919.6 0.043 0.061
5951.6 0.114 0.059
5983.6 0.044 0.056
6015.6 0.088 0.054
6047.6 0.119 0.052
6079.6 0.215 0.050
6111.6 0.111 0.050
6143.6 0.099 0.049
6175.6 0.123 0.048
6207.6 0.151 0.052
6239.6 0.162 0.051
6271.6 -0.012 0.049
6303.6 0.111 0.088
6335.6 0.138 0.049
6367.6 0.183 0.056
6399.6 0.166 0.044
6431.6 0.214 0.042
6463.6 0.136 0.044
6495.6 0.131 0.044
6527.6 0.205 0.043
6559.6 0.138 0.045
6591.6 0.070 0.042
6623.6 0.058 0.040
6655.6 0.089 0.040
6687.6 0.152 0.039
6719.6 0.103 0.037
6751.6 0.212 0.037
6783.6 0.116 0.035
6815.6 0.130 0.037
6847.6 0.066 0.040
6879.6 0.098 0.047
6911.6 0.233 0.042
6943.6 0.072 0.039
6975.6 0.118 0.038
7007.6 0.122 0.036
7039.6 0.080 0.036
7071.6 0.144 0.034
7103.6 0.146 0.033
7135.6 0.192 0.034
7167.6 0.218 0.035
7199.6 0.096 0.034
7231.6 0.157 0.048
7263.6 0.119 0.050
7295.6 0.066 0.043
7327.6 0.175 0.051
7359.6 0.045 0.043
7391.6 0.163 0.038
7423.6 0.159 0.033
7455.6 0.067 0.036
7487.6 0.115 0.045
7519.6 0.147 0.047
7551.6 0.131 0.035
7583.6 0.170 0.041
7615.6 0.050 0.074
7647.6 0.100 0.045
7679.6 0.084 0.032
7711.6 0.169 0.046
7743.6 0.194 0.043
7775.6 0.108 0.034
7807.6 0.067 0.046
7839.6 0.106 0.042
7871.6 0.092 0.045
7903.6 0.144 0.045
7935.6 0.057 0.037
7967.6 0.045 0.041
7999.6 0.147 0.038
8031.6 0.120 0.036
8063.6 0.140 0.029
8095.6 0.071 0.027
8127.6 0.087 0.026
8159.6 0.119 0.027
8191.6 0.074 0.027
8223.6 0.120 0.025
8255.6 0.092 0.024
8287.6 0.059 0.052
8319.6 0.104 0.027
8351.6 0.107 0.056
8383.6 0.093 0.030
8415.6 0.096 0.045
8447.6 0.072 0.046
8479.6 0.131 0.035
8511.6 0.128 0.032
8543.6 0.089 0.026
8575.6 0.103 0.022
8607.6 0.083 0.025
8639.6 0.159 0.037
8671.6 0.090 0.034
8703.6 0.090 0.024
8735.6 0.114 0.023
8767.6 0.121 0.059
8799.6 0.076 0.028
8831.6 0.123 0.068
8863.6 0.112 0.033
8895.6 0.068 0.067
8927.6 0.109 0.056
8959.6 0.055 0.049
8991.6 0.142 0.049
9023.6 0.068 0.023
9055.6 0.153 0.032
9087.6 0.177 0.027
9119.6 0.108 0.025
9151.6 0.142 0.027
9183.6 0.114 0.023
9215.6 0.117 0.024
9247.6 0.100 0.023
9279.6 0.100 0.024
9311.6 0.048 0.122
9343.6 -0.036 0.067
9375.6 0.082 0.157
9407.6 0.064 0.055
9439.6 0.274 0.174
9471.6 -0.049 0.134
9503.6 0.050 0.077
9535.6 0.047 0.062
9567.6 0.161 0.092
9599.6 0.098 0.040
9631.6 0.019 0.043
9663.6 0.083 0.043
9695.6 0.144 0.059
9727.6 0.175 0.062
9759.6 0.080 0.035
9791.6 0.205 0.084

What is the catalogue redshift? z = 0.75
